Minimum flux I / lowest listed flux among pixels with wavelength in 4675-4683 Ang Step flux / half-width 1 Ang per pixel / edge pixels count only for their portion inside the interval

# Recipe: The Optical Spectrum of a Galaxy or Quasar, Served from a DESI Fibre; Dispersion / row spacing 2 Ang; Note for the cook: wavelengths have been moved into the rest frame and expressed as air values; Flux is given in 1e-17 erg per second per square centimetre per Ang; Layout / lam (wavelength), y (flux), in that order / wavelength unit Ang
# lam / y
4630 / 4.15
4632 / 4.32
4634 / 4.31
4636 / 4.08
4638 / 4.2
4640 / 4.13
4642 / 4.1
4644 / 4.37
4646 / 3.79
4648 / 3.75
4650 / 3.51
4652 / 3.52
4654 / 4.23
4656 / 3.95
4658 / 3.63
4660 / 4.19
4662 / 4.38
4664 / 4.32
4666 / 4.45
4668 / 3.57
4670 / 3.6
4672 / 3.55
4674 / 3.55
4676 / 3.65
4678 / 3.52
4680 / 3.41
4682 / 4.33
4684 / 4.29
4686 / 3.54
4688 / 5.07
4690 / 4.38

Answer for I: 3.41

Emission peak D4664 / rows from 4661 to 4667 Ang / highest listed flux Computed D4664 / 4.45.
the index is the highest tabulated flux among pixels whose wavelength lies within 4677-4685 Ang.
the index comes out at 4.33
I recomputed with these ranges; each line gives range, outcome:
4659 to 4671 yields 3.57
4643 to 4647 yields 3.79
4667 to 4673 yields 3.55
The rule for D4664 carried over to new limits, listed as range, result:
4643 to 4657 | 4.37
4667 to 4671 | 3.6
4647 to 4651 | 3.75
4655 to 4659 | 3.95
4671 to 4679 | 3.65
